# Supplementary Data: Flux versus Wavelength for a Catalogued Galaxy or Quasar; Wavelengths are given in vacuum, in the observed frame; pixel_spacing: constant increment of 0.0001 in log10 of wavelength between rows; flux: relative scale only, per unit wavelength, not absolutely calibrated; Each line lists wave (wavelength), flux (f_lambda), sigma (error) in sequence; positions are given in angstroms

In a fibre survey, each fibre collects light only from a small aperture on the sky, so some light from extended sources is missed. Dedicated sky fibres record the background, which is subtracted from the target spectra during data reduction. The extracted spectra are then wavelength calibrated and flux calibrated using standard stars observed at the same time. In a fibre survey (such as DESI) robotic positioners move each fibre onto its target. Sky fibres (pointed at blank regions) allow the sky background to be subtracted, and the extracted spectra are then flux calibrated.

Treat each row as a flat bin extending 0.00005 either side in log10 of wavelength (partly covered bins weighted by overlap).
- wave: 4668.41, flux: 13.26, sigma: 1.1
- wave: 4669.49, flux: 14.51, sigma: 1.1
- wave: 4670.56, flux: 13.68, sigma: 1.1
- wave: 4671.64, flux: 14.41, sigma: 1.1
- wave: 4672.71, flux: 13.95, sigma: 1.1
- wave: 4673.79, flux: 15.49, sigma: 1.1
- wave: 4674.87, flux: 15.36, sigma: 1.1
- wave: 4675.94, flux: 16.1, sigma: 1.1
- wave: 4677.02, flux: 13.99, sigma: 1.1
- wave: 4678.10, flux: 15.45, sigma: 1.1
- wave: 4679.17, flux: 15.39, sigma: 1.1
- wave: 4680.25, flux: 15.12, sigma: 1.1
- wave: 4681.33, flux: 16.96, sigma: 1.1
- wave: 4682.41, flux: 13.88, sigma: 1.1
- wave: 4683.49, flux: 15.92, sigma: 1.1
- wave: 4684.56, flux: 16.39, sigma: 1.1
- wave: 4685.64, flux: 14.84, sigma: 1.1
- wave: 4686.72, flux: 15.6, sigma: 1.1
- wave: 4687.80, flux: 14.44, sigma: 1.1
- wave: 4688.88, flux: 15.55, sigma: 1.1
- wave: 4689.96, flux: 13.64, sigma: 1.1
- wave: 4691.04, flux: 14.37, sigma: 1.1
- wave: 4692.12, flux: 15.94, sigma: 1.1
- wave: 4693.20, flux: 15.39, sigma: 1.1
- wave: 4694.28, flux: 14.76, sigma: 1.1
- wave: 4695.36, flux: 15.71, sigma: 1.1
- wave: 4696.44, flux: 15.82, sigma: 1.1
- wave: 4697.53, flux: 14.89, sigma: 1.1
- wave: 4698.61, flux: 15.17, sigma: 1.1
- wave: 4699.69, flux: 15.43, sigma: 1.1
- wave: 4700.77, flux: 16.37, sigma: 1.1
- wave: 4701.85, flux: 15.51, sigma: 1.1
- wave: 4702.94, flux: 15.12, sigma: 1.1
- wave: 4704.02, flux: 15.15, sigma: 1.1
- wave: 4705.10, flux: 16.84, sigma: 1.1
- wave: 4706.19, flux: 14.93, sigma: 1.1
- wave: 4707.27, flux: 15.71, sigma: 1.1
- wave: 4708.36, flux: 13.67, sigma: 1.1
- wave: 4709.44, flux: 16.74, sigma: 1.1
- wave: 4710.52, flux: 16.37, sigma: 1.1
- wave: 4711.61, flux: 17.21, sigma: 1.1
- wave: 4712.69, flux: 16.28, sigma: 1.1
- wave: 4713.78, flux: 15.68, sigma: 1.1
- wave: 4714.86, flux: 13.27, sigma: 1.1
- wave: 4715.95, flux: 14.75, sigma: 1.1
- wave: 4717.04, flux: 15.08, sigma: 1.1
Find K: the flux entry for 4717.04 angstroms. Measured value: 15.08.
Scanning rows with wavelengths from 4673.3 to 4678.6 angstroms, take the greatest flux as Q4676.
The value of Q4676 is 16.1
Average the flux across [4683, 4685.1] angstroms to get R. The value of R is 16.2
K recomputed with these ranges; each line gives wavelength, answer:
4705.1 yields 16.84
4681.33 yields 16.96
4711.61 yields 17.21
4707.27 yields 15.71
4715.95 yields 14.75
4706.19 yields 14.93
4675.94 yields 16.1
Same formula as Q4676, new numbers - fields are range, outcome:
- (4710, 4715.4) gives 17.21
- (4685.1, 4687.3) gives 15.6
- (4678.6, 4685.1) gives 16.96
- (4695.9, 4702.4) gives 16.37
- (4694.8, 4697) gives 15.82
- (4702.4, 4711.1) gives 16.84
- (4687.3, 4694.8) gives 15.94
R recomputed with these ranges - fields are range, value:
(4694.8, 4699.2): 15.4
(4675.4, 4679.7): 15.3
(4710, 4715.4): 15.8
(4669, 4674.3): 14.4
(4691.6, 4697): 15.5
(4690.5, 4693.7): 15.2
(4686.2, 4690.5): 14.8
